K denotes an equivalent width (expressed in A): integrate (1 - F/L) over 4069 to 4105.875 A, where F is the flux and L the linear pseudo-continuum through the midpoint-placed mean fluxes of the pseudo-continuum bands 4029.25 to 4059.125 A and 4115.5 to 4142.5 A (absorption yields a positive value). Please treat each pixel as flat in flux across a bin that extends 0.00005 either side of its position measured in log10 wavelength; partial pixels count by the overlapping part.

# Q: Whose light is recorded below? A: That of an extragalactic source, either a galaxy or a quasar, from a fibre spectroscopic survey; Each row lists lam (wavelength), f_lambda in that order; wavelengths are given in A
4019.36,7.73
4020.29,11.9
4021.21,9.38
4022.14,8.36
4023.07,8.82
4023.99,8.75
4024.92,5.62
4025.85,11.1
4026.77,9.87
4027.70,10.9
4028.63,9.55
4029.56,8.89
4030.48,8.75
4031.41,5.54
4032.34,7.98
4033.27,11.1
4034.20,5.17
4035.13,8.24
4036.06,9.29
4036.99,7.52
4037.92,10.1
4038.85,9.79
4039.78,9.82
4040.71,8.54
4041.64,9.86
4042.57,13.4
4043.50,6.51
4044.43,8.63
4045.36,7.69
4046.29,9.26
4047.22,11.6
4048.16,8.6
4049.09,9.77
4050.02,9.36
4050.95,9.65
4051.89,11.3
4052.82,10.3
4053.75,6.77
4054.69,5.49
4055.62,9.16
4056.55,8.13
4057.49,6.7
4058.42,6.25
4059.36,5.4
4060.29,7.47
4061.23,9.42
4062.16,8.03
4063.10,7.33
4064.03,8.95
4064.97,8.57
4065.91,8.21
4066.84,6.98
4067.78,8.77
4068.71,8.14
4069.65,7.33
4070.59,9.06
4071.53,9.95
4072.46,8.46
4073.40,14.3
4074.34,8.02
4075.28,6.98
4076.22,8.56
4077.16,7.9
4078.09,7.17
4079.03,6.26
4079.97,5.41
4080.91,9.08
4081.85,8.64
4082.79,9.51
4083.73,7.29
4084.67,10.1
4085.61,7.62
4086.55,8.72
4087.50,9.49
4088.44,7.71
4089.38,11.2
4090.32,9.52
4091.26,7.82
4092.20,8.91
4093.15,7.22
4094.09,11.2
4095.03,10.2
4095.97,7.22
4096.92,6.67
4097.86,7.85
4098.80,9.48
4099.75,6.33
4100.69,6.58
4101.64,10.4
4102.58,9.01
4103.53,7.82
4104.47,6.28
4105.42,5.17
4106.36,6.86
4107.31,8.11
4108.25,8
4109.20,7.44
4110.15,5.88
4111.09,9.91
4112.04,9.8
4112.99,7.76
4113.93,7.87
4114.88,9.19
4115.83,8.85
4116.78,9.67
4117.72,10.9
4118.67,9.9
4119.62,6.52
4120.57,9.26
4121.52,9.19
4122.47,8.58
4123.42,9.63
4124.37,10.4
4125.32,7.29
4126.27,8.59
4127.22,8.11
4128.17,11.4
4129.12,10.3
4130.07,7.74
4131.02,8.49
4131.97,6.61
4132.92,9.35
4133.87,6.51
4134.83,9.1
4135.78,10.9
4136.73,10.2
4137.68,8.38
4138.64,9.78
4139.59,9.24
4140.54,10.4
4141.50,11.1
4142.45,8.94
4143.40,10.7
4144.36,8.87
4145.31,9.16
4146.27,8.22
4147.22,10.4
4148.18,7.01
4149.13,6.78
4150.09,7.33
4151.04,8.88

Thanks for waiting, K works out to 2.3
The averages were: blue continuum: 8.7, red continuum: 9.15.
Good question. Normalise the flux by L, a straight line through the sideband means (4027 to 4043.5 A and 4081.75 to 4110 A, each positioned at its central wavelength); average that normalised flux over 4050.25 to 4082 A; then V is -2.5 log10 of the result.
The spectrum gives 0.057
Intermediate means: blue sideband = 9.02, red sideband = 8.24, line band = 8.18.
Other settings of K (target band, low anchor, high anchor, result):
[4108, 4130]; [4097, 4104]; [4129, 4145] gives -0.5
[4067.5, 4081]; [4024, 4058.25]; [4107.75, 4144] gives 0.9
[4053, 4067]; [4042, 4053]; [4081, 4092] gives 2.7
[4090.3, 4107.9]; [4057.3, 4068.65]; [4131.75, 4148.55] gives 0.9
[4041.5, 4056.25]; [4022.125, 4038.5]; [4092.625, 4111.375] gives -1.3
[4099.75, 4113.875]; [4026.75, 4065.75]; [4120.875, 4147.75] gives 2.0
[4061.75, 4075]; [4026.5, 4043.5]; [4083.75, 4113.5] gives -0.1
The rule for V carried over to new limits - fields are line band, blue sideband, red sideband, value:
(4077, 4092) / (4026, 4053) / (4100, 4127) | 0.04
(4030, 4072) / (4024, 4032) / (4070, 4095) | 0.03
